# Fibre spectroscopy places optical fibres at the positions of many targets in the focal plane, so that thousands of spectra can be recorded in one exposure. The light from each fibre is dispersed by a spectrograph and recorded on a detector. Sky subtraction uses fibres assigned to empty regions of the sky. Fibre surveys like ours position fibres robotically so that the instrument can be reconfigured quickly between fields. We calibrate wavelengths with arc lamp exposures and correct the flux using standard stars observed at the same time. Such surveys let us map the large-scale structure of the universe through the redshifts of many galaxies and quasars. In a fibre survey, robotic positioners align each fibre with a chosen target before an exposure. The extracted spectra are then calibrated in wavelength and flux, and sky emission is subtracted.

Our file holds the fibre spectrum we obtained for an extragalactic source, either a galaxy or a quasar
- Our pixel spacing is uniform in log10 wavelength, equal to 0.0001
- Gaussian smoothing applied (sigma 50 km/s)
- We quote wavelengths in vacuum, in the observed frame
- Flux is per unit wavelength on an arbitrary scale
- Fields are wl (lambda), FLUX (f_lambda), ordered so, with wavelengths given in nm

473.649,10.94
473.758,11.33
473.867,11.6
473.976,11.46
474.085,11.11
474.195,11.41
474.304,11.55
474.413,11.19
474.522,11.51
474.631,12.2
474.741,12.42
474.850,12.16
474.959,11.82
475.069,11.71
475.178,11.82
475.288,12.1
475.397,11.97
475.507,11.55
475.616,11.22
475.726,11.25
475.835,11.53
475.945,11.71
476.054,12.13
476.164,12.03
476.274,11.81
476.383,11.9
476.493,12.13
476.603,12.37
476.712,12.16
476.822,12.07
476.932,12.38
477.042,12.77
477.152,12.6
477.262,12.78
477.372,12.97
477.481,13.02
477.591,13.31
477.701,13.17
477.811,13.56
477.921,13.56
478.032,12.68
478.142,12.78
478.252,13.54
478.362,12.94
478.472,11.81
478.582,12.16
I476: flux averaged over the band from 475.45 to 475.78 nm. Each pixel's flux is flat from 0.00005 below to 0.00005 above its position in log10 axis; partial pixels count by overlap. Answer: 11.3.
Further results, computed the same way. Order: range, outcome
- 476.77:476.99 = 12.2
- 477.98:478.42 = 13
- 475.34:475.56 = 11.8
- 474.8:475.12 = 11.9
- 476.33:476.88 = 12.1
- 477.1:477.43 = 12.8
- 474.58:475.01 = 12.2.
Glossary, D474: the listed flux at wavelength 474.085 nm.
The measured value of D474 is 11.11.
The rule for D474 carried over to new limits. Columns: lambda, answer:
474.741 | 12.42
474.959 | 11.82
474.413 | 11.19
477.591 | 13.31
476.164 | 12.03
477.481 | 13.02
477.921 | 13.56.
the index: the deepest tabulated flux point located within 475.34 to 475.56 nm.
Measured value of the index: 11.55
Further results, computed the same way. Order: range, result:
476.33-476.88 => 11.9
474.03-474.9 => 11.11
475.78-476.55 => 11.53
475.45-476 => 11.22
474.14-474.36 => 11.41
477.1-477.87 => 12.6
